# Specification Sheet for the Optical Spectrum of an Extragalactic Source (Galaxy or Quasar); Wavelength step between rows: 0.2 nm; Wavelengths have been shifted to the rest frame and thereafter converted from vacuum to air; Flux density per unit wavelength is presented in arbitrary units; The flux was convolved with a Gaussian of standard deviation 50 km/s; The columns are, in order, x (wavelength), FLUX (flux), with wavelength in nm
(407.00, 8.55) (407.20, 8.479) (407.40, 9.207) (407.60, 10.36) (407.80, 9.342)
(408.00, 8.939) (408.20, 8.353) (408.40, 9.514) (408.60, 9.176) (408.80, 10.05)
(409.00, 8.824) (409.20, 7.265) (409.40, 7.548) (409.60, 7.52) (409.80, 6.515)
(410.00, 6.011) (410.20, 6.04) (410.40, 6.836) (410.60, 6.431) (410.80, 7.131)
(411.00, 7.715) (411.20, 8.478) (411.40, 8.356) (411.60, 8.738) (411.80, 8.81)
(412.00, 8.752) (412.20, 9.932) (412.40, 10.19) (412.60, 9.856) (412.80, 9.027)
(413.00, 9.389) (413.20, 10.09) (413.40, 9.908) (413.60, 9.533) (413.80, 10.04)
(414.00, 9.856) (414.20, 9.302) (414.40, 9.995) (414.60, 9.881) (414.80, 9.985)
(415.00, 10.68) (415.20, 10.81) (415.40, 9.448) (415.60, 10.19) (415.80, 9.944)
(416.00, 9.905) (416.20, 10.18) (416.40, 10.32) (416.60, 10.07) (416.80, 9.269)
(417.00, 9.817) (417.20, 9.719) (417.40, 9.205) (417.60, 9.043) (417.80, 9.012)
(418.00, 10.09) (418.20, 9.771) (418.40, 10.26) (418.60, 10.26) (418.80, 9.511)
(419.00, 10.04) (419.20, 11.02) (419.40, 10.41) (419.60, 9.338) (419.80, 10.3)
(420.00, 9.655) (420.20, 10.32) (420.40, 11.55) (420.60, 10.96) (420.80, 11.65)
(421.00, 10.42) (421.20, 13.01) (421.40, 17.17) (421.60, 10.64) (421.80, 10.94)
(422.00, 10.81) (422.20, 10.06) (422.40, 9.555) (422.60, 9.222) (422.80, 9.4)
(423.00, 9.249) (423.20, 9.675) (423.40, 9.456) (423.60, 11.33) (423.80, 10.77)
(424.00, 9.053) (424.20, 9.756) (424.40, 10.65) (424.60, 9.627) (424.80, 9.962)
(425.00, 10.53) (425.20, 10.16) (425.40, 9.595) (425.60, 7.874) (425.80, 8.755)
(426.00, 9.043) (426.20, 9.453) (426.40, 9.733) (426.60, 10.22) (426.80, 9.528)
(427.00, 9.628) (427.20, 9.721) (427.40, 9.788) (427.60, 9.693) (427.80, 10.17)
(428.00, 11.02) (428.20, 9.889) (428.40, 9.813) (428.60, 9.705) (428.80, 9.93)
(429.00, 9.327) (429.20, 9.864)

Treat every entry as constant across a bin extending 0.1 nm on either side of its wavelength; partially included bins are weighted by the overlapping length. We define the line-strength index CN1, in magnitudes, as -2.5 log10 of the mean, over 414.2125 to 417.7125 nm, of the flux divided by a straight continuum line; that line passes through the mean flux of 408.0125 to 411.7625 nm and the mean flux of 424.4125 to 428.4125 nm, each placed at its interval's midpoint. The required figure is -0.16 mag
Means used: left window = 7.85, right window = 9.73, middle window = 9.89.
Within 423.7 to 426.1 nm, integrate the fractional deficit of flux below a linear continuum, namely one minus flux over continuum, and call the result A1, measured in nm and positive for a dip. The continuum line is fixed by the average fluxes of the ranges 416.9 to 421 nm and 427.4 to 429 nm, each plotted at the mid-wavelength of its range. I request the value 0.09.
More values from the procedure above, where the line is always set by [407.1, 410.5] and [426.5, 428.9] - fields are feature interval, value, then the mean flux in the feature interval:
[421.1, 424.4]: -0.40 nm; 10.6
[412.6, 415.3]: -0.37 nm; 9.88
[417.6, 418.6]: -0.08 nm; 9.76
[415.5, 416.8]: -0.17 nm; 10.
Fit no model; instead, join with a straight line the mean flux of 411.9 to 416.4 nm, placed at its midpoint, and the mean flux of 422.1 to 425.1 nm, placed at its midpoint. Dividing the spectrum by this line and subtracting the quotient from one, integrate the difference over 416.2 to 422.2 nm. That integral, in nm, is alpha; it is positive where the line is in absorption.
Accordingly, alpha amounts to -0.37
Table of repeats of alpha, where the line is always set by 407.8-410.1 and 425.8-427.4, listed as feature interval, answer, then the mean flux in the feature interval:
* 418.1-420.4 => -0.29 nm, 10.1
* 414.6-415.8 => -0.20 nm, 10.2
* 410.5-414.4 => -0.26 nm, 9.05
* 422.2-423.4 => -0.03 nm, 9.48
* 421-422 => -0.36 nm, 12.5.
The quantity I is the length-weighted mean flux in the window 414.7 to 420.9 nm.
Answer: 10.1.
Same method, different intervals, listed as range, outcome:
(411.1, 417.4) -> 9.68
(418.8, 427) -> 10.3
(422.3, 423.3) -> 9.42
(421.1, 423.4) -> 10.8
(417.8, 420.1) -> 10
